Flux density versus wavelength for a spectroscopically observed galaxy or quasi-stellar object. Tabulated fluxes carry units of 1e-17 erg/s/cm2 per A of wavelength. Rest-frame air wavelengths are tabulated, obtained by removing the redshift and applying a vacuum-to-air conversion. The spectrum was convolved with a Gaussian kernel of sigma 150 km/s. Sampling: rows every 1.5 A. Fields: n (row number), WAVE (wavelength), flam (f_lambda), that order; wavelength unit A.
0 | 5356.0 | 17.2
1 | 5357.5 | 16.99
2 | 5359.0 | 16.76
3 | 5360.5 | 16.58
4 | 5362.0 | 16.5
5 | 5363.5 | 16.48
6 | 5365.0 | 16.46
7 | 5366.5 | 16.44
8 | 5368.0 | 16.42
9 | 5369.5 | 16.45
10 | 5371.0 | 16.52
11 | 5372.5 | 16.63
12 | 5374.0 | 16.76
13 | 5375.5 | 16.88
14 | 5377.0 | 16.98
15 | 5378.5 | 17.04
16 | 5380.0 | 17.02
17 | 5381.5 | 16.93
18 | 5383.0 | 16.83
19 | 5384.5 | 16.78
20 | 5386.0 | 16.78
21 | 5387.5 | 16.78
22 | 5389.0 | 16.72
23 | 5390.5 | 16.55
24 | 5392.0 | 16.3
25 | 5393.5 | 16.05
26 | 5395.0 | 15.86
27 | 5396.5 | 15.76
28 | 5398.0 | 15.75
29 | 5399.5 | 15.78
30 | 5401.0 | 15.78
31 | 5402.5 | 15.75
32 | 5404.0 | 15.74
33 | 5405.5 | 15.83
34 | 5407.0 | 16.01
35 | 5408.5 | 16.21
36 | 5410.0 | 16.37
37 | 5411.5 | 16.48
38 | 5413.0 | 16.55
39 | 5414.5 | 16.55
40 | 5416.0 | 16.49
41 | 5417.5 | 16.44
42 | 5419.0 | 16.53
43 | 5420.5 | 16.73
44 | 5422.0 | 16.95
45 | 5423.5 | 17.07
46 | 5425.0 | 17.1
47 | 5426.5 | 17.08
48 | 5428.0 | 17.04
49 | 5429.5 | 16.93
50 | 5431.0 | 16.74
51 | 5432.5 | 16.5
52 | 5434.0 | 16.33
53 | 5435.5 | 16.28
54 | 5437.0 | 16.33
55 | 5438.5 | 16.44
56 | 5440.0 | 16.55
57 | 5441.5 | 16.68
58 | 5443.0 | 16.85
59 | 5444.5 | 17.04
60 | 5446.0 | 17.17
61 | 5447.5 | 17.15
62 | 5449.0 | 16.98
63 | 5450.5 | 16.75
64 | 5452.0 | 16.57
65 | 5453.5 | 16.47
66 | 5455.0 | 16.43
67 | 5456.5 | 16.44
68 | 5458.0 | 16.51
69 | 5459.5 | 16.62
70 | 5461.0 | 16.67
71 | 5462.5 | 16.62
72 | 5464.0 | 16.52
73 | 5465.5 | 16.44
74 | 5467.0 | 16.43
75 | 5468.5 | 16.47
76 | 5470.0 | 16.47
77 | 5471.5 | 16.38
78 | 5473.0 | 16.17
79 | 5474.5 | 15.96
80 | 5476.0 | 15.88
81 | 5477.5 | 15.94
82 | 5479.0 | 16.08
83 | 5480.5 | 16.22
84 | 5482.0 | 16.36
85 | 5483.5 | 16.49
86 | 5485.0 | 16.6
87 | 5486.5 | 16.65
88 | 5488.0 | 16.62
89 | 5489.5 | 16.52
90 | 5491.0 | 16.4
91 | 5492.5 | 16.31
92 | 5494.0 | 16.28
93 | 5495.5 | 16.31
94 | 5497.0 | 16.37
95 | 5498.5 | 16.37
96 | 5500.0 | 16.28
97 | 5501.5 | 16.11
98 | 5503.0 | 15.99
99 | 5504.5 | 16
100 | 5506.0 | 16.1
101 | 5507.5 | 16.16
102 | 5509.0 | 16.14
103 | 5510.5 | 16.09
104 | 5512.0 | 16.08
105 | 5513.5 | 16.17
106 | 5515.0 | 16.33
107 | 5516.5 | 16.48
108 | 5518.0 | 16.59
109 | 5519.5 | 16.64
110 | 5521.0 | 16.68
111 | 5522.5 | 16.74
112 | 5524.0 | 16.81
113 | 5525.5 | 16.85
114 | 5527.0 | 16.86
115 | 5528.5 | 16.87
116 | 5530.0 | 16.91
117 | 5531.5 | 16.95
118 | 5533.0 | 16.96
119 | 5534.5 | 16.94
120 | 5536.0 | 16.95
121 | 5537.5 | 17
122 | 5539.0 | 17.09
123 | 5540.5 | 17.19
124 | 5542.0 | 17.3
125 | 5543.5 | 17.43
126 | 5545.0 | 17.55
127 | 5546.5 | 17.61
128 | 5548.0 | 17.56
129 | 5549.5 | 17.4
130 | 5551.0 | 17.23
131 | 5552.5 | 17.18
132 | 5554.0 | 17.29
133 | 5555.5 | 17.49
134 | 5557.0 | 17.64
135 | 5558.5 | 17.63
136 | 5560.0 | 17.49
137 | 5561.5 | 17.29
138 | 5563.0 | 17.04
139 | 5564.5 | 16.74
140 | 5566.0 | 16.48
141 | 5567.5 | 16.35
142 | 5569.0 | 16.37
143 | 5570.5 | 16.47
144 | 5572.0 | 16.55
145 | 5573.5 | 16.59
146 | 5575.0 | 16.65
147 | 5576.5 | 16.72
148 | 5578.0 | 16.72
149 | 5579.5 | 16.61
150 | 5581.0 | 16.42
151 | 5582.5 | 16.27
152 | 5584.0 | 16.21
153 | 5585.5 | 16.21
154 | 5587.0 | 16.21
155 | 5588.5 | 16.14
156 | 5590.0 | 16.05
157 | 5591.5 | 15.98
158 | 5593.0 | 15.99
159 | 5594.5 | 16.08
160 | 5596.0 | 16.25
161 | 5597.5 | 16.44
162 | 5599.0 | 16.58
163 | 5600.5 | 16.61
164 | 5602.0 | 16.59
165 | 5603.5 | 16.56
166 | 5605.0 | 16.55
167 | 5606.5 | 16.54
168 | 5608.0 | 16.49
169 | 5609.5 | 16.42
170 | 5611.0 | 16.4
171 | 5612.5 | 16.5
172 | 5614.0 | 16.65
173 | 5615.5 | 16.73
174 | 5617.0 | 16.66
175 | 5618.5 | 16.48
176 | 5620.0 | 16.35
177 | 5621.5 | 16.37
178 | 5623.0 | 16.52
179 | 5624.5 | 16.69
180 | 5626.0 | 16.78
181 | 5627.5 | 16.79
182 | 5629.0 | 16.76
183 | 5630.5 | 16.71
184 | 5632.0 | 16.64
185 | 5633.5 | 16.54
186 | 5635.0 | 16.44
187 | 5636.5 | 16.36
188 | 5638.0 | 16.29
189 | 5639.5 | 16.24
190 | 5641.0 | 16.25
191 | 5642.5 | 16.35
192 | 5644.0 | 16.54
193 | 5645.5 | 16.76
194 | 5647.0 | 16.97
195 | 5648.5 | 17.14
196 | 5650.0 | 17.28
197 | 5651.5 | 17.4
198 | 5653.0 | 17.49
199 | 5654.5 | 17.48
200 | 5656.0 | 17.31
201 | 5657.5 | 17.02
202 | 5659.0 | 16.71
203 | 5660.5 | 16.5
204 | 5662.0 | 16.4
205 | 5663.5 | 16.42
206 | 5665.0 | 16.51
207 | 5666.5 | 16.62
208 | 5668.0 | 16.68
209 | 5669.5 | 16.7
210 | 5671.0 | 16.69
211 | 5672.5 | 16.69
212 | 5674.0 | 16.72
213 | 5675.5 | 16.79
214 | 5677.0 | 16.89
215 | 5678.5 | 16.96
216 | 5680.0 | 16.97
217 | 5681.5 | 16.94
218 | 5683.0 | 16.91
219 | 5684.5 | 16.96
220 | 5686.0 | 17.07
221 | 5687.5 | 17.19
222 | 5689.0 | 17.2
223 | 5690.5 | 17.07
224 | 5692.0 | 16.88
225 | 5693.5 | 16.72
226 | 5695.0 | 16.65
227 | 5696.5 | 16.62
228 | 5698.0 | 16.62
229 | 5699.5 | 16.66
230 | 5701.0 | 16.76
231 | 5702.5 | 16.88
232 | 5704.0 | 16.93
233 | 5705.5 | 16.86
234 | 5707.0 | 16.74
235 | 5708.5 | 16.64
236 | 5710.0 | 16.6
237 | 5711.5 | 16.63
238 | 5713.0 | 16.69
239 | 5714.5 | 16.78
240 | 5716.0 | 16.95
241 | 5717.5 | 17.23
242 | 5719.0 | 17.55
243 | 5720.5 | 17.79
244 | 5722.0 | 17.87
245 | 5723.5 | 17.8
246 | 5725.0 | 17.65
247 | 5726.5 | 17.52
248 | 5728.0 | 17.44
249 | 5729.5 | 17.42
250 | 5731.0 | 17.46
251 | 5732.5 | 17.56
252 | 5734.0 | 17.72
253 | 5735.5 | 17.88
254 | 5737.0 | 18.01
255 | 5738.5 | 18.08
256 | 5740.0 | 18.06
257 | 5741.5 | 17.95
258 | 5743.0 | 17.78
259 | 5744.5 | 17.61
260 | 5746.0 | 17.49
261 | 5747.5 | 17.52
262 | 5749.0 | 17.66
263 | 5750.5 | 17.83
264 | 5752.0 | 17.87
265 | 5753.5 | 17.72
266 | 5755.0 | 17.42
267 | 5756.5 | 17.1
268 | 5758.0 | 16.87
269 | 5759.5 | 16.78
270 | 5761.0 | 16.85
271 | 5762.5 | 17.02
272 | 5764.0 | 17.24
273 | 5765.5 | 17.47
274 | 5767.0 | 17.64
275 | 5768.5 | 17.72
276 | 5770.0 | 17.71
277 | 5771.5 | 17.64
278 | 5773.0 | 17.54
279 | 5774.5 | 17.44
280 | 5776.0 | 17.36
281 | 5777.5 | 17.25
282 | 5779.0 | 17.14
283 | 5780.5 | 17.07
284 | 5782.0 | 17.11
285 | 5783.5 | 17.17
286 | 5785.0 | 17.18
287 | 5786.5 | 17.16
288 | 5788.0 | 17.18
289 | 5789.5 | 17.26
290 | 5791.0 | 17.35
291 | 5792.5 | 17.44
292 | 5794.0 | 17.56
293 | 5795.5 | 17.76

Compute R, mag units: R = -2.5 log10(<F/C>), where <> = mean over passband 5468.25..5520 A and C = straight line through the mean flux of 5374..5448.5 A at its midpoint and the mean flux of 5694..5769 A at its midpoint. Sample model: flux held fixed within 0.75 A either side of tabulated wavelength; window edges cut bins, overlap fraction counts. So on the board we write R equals 0.03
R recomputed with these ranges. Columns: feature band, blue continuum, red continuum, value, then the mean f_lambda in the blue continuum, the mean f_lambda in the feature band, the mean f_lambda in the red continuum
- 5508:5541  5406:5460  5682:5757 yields 0.010 mag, 16.6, 16.7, 17.3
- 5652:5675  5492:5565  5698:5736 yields 0.018 mag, 16.8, 16.8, 17.2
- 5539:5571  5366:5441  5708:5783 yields -0.017 mag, 16.5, 17.2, 17.4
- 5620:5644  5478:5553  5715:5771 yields 0.039 mag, 16.7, 16.5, 17.5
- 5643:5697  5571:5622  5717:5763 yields 0.008 mag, 16.4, 16.9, 17.6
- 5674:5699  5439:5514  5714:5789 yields 0.021 mag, 16.4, 16.9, 17.5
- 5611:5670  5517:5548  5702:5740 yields 0.032 mag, 17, 16.7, 17.3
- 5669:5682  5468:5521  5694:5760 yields 0.017 mag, 16.3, 16.8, 17.3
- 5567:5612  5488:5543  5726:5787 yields 0.029 mag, 16.6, 16.4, 17.5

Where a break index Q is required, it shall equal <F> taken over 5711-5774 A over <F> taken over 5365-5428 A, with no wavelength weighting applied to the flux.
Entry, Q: 1.06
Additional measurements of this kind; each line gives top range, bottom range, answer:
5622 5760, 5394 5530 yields 1.04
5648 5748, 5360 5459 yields 1.03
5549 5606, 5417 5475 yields 1.00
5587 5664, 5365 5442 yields 1.01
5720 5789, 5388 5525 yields 1.07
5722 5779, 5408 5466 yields 1.05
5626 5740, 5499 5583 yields 1.01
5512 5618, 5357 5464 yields 1.01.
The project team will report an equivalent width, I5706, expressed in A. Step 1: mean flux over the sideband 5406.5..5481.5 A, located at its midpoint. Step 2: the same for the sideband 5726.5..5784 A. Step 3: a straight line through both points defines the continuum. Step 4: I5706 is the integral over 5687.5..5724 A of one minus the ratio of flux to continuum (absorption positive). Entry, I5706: 0.8 A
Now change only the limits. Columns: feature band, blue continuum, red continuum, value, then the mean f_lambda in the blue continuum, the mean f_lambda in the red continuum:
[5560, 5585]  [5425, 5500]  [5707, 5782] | 0.4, 16.5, 17.4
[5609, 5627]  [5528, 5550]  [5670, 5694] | 0.5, 17.2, 16.9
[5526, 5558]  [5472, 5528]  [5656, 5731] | -1.4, 16.3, 16.9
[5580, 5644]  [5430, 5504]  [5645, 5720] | 1.2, 16.5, 16.9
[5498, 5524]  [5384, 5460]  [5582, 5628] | 0.2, 16.5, 16.4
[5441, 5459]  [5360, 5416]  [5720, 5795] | -0.2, 16.4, 17.5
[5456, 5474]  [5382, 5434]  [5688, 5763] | 0.1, 16.4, 17.3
